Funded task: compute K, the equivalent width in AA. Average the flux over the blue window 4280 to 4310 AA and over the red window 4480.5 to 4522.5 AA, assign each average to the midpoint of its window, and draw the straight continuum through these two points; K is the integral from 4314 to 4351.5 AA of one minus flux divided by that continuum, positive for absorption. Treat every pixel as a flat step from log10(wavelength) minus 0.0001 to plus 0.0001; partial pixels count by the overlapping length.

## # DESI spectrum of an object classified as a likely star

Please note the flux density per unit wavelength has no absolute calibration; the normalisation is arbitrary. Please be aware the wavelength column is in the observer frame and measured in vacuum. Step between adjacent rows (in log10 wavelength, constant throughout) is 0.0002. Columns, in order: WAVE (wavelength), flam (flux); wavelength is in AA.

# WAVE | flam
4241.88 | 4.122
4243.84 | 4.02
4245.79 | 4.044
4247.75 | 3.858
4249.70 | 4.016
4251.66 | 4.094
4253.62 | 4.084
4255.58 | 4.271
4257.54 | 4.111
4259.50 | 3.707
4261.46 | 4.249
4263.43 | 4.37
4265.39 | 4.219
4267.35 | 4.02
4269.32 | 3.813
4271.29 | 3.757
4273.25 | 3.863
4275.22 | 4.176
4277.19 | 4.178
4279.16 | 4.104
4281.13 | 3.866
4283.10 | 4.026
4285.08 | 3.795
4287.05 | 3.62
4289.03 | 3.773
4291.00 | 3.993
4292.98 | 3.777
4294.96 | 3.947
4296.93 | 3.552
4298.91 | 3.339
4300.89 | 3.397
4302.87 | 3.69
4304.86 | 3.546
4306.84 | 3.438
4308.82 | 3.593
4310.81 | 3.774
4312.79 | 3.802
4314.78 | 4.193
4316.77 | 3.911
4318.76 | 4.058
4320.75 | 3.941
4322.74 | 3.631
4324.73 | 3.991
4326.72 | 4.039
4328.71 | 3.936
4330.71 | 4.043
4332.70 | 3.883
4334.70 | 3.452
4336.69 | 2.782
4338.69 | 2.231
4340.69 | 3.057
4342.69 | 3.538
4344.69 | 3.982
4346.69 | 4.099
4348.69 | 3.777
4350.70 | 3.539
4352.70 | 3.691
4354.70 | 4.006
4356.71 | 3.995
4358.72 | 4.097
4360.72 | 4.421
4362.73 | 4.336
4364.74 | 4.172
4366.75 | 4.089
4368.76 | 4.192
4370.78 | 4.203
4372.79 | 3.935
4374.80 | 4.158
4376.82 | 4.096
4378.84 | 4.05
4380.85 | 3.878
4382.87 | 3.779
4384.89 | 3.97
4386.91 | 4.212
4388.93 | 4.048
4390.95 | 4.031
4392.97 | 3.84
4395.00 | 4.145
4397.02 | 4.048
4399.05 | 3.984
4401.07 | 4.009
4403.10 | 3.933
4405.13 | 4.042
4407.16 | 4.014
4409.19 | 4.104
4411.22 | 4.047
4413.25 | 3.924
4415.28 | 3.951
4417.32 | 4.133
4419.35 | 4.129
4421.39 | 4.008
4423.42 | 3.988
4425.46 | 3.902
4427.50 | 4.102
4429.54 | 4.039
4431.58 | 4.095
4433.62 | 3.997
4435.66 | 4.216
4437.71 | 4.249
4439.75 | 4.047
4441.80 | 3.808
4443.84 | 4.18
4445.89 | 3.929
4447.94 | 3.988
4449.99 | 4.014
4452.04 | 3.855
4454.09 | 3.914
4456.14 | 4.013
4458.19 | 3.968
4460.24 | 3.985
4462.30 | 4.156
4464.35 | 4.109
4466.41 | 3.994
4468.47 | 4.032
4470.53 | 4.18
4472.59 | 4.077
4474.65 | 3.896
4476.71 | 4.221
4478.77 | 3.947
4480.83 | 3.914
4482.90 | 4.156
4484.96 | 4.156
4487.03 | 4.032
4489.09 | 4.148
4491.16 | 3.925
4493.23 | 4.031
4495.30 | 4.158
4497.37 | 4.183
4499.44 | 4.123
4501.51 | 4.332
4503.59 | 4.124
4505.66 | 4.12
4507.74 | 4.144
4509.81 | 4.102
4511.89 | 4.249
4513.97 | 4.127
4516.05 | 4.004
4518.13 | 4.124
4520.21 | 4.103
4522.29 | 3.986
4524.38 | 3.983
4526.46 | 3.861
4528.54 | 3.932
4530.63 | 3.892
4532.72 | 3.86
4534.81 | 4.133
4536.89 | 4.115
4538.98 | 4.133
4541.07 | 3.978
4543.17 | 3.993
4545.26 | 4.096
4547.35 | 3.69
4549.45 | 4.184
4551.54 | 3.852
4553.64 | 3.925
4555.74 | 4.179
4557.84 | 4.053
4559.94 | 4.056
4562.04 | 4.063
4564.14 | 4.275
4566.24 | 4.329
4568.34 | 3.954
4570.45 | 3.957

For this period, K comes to 0.8 AA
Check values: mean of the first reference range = 3.69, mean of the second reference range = 4.11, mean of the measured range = 3.69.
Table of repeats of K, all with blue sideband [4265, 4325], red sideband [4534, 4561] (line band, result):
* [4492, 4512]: -0.79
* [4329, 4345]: 2.03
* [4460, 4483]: -0.50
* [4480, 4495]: -0.29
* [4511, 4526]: -0.25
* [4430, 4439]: -0.44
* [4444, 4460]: -0.07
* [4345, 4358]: 0.03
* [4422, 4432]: -0.23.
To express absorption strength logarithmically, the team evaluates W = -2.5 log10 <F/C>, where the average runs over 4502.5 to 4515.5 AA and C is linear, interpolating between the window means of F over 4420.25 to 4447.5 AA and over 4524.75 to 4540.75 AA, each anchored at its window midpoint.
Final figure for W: -0.04 mag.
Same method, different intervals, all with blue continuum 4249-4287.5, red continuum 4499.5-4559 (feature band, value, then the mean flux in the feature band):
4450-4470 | 0.01 mag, 4.01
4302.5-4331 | 0.05 mag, 3.84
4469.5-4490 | -0.01 mag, 4.07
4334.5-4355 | 0.17 mag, 3.45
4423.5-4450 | 0.00 mag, 4.04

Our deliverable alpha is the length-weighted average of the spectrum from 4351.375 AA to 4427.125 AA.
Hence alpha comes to 4.04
